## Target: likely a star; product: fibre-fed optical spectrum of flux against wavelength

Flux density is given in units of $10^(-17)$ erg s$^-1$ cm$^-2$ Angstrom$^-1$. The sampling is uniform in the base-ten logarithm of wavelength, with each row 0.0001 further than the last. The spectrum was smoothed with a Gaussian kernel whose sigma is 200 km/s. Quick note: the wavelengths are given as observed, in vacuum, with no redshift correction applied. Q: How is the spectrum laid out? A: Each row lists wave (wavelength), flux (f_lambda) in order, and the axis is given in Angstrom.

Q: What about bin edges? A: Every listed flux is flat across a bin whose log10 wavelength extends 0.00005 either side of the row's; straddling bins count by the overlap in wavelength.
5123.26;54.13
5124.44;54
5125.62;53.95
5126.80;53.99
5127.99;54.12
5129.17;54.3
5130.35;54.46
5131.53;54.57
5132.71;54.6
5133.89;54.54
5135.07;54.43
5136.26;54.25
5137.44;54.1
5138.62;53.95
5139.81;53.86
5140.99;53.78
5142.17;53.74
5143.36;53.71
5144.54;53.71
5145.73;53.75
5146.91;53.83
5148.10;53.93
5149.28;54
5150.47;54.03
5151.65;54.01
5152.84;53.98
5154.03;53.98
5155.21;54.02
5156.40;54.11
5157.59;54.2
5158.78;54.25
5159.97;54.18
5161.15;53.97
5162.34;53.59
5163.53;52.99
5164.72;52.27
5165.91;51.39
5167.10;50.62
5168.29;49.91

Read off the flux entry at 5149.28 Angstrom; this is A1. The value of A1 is 54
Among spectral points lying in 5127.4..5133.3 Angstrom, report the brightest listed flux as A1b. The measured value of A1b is 54.6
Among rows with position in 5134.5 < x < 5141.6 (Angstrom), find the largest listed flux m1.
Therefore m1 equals 54.43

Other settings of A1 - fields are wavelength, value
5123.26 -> 54.13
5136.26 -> 54.25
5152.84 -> 53.98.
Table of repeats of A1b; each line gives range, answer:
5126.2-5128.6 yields 54.12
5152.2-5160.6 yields 54.25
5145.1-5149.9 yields 54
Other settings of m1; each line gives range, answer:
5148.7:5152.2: 54.03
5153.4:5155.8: 54.02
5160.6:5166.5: 53.97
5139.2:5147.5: 53.86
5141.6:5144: 53.74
